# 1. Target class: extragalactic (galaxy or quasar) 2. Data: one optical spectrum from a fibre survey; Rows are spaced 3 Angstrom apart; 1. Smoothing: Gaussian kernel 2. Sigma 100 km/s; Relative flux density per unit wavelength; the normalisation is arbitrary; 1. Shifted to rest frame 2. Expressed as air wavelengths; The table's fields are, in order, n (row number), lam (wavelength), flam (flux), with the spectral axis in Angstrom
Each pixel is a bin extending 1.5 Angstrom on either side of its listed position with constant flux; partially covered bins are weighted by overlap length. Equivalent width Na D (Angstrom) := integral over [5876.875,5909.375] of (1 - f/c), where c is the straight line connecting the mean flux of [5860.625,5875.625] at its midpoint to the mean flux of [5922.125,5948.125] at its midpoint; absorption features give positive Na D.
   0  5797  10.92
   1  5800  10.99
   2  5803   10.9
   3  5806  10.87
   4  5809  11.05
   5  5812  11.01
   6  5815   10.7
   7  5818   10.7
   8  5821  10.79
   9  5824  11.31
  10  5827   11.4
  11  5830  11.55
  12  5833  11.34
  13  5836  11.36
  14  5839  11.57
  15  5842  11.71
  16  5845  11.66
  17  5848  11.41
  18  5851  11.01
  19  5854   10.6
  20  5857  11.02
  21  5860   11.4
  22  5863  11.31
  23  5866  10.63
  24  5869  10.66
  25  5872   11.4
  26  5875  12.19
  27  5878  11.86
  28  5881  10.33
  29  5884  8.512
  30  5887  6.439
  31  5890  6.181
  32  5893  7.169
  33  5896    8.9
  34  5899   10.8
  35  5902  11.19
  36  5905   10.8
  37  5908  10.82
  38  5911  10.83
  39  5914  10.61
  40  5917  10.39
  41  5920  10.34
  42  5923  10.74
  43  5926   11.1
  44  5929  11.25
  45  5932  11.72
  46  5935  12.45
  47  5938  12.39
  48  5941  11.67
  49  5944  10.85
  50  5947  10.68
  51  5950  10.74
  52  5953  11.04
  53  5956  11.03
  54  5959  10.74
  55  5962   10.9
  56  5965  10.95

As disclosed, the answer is 5.6 Angstrom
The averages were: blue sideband 11.2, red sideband 11.5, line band 9.33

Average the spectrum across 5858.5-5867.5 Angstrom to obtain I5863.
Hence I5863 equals 11.1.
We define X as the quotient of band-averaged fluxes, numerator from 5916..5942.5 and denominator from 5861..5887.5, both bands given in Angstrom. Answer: 1.1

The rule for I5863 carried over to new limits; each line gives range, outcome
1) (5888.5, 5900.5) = 8.26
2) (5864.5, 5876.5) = 11.2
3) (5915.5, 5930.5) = 10.8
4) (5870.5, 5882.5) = 11.4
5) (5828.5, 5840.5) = 11.5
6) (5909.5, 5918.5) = 10.6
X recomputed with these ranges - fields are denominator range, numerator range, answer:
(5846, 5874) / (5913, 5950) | 1.01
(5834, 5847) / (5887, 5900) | 0.69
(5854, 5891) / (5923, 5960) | 1.10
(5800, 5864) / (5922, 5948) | 1.03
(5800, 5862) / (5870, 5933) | 0.91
